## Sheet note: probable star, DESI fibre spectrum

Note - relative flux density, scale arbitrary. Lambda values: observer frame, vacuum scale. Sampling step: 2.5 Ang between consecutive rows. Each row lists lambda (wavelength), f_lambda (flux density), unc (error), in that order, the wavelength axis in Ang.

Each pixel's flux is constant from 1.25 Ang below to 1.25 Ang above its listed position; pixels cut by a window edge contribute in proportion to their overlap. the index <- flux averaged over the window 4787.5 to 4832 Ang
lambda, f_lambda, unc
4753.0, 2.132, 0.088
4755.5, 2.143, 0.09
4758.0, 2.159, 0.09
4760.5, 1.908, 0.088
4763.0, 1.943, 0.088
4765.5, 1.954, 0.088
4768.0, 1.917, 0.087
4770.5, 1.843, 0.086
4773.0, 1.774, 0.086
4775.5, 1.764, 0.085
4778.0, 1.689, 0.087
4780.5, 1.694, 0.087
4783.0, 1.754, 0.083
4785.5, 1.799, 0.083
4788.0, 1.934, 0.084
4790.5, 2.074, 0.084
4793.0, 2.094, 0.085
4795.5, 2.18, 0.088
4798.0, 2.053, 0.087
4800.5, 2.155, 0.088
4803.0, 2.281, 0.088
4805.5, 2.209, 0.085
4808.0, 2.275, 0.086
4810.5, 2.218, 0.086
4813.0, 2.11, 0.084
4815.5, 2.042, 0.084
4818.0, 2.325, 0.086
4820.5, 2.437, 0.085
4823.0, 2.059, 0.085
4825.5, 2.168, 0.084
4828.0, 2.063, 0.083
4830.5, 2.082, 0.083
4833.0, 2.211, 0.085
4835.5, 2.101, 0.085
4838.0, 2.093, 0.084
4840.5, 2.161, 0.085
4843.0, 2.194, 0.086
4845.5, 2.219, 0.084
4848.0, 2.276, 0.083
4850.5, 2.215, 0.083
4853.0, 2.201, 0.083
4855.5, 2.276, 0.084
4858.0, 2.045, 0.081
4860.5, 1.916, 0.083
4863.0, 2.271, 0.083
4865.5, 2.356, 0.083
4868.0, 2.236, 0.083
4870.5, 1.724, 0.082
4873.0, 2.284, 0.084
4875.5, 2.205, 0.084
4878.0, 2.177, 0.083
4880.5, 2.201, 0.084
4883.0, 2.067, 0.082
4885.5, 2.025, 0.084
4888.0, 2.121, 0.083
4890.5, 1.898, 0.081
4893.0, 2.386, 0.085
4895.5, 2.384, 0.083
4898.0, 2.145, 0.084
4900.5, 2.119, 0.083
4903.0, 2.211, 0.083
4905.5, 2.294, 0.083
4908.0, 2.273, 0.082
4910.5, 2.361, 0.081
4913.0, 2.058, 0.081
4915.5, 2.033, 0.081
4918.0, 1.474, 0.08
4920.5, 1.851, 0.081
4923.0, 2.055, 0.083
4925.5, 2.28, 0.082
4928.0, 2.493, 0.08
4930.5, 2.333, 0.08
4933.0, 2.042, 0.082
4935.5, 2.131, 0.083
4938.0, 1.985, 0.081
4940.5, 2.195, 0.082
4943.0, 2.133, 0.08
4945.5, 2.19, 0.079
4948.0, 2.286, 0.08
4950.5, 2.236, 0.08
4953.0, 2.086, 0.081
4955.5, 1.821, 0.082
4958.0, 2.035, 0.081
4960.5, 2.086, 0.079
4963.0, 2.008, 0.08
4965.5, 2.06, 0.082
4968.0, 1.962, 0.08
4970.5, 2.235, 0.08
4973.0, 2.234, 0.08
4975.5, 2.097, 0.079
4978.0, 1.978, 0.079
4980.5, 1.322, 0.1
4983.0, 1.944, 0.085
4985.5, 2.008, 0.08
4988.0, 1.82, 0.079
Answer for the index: 2.16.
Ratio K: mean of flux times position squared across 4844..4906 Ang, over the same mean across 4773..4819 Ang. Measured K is 1.1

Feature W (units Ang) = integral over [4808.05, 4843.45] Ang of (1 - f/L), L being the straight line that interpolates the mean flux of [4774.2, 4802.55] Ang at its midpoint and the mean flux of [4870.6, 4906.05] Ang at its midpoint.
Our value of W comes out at -2.53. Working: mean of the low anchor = 1.94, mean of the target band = 2.16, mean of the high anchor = 2.16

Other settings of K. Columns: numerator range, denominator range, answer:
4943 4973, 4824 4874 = 1.02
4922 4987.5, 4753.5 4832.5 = 1.09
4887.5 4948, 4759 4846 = 1.10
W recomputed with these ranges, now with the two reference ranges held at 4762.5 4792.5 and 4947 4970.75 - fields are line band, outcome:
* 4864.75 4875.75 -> -1.0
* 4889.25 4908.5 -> -2.0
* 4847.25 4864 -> -1.9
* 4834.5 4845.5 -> -1.3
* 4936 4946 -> -0.3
